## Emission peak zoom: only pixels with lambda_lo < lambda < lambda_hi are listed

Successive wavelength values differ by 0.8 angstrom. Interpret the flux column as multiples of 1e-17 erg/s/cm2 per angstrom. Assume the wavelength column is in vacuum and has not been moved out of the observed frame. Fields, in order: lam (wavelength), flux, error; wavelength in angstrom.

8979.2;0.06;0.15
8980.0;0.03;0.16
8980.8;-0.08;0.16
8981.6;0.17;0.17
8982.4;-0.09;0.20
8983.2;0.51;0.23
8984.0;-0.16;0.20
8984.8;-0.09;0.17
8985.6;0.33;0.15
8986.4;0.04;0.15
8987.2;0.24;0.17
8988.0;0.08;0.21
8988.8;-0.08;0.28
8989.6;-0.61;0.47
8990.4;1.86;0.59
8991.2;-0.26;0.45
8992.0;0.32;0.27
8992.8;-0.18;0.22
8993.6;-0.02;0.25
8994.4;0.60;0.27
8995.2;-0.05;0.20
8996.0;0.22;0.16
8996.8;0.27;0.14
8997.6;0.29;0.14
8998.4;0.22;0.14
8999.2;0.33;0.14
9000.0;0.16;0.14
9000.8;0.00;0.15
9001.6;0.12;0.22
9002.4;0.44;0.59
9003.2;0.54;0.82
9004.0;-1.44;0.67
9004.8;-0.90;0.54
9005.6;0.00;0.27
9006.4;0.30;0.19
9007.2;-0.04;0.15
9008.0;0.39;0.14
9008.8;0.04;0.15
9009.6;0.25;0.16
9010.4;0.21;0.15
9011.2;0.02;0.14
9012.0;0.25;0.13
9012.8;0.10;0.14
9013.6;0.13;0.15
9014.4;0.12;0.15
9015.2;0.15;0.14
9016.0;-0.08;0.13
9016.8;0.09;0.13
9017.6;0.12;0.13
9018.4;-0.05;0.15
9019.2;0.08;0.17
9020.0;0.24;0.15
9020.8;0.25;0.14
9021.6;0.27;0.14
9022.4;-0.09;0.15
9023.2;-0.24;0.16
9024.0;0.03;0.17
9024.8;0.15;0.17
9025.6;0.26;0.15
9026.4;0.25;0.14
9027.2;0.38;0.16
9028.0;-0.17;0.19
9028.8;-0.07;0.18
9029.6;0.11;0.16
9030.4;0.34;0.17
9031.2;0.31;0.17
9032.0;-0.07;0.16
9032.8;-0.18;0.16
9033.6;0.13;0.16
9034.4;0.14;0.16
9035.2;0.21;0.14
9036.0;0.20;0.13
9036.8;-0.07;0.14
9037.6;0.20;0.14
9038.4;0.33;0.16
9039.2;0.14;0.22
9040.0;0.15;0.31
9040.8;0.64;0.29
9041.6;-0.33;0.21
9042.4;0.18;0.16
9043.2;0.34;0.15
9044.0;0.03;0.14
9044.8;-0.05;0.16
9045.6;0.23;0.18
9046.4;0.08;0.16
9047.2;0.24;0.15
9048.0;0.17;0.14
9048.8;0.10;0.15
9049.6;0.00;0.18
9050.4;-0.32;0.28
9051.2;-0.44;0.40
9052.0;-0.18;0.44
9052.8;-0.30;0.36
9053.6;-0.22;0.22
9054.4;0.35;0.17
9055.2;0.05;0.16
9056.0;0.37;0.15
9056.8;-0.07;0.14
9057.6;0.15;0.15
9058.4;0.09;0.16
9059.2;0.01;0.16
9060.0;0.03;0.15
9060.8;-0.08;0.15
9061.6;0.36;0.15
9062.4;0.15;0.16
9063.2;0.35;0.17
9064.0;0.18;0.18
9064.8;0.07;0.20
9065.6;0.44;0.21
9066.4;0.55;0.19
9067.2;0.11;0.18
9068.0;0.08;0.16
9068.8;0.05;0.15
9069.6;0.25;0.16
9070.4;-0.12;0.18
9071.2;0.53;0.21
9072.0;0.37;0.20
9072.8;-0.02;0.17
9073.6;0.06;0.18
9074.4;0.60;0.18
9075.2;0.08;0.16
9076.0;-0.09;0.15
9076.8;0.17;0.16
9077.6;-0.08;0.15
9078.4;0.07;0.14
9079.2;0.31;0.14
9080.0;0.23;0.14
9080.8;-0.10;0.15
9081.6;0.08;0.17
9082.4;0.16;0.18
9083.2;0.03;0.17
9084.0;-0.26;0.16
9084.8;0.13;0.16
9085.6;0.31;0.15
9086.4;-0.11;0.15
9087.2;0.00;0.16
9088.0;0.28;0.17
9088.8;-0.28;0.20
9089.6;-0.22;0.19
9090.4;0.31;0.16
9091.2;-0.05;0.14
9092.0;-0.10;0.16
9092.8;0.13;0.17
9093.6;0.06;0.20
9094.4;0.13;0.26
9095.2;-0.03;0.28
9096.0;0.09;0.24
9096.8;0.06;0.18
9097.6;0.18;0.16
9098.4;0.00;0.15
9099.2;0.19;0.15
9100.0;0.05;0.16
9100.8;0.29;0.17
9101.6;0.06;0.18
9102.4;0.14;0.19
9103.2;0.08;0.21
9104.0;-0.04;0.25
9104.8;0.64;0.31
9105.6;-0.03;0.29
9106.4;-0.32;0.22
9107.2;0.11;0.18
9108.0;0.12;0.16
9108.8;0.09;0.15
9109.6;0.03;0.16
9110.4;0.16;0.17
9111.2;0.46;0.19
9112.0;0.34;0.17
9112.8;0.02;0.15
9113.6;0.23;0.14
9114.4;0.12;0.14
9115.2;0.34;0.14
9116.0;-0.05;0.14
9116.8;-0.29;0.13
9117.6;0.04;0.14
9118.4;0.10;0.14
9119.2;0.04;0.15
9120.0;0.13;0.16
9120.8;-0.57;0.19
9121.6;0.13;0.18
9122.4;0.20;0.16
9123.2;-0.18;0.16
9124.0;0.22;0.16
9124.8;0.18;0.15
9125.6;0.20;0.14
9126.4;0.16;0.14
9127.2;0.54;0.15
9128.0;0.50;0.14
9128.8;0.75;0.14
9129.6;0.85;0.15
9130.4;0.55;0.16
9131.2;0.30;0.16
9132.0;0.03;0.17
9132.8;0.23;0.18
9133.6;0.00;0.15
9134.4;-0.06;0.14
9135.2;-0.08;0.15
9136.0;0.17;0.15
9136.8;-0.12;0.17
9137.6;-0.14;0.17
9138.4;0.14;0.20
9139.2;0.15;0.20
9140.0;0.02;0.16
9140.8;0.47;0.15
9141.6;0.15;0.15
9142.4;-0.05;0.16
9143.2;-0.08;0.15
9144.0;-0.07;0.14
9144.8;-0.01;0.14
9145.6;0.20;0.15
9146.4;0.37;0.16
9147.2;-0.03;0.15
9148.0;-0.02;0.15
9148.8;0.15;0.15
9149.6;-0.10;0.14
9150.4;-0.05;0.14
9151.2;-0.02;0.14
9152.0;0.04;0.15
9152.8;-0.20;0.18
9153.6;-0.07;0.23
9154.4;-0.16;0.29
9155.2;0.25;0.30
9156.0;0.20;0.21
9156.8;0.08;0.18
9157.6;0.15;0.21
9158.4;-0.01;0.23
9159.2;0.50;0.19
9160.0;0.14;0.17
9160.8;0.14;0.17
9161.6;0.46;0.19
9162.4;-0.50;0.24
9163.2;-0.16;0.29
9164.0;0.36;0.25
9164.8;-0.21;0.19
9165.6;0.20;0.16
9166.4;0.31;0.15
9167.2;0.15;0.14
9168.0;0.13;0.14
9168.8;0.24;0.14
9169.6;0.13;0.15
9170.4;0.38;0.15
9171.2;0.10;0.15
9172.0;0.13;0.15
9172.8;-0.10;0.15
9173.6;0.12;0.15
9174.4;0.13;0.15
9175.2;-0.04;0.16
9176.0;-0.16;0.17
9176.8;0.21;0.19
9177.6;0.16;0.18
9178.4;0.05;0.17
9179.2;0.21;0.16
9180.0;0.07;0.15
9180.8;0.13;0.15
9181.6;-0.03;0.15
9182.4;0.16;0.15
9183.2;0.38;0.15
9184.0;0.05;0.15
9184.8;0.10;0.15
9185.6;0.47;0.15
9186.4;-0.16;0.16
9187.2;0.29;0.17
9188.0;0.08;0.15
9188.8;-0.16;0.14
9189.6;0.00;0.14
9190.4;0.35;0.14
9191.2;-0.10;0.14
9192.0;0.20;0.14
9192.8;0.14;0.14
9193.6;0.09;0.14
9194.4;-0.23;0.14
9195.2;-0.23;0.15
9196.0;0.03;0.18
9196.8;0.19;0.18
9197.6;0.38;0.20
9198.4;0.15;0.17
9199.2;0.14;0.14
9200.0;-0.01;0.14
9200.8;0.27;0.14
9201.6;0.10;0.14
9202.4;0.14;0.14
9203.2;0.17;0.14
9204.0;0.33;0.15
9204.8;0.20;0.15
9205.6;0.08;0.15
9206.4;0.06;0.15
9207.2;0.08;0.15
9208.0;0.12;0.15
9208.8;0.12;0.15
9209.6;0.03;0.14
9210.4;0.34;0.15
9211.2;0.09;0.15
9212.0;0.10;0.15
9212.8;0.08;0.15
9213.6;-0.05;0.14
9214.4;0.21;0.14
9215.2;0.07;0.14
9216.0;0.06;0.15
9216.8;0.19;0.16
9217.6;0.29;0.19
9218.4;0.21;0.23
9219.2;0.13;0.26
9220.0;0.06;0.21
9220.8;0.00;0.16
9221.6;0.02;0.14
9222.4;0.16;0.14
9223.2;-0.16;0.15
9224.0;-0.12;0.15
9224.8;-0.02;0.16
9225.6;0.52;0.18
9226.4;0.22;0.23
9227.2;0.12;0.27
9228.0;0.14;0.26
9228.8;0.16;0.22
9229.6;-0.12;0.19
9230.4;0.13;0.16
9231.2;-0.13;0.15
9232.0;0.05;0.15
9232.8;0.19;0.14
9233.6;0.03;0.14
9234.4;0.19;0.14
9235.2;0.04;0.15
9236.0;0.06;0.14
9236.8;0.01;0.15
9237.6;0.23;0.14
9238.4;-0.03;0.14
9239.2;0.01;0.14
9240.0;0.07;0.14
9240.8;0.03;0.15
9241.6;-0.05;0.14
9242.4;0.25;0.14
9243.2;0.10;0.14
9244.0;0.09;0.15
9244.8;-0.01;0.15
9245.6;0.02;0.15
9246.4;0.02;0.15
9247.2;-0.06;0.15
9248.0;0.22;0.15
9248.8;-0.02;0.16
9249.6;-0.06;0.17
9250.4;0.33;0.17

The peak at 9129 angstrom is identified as Hbeta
